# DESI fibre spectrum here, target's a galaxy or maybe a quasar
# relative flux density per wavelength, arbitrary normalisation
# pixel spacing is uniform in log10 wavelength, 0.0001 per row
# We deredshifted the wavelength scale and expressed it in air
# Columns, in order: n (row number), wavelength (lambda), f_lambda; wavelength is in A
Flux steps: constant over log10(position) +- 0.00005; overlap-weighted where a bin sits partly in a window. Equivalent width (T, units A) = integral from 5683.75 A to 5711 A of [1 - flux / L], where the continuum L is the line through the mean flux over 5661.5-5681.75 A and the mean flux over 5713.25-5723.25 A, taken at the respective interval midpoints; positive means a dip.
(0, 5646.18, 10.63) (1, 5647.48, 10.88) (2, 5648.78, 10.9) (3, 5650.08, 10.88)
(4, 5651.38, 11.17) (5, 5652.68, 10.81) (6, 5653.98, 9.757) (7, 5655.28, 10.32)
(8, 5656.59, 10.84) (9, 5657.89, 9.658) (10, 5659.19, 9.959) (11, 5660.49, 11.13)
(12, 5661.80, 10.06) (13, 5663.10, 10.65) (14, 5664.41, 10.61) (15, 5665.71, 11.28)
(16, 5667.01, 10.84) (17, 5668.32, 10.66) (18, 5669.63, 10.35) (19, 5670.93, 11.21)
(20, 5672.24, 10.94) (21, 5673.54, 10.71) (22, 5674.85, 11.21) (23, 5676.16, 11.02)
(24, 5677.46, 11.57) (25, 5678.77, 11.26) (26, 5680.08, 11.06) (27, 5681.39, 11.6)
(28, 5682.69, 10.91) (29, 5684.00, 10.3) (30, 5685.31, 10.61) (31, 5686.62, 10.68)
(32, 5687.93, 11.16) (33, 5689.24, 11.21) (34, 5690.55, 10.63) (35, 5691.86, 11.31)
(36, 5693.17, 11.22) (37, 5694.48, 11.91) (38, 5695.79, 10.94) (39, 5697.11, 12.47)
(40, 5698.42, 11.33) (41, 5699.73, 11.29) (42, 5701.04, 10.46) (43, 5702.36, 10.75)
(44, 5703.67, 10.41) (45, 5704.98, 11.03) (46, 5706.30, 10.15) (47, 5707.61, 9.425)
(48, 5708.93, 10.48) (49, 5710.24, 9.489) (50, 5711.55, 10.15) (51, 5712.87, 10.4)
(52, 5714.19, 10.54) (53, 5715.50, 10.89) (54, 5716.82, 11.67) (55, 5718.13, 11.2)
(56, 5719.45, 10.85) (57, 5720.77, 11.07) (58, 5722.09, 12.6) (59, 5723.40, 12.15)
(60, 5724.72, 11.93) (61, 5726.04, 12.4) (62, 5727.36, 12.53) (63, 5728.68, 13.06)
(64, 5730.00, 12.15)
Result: 0.7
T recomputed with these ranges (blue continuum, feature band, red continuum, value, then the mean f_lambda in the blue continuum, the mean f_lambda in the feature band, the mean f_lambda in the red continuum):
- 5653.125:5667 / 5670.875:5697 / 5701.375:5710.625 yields -1.86 A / 10.5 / 11.1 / 10.3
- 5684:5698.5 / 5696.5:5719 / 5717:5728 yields 1.58 A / 11.2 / 10.7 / 11.8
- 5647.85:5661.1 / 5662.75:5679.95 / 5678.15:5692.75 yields -0.27 A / 10.6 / 11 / 11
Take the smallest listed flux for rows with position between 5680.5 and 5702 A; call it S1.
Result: 10.3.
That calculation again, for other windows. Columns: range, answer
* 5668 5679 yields 10.35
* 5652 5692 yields 9.658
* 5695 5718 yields 9.425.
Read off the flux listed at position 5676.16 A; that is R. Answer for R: 11.02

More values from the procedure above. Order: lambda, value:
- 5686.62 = 10.68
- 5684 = 10.3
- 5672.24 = 10.94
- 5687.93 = 11.16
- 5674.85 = 11.21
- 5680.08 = 11.06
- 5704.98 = 11.03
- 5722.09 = 12.6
